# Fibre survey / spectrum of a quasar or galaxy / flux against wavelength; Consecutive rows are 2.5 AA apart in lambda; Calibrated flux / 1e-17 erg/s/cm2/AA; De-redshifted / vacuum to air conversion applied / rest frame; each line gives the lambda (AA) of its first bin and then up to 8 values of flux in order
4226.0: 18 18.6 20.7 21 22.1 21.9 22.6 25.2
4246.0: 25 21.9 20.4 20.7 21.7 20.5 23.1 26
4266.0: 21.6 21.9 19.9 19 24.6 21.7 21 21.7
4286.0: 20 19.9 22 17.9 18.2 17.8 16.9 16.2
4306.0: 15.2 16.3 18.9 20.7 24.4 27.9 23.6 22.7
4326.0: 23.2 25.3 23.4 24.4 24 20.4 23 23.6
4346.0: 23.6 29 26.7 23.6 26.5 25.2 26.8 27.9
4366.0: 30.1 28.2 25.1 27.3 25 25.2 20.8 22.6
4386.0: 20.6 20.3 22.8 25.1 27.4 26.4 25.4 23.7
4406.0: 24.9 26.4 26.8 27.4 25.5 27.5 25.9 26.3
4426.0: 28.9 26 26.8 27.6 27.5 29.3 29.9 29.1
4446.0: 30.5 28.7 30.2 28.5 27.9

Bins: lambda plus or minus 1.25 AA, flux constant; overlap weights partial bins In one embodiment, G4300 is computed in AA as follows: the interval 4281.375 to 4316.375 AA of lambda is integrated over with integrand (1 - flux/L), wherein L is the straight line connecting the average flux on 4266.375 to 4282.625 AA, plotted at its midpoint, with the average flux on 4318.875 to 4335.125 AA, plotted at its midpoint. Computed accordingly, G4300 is 5.6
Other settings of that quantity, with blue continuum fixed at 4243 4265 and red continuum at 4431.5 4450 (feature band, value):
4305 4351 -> 4.1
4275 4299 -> 3.2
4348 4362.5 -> -0.1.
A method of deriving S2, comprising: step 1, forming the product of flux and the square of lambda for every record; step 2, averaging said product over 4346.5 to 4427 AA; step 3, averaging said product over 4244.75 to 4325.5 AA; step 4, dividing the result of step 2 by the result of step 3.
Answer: 1.3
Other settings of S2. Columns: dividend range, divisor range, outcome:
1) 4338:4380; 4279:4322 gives 1.33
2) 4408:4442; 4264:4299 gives 1.41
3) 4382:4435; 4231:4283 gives 1.24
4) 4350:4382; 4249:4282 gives 1.26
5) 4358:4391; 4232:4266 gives 1.18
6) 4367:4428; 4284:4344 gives 1.25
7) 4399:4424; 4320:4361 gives 1.10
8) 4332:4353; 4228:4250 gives 1.15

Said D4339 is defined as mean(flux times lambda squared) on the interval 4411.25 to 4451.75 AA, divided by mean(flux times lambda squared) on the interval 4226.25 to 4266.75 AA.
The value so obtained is 1.4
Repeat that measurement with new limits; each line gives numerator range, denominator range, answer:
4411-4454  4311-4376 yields 1.17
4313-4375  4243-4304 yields 1.24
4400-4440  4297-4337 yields 1.31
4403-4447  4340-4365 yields 1.10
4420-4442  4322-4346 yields 1.23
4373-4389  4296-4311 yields 1.42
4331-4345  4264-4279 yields 1.10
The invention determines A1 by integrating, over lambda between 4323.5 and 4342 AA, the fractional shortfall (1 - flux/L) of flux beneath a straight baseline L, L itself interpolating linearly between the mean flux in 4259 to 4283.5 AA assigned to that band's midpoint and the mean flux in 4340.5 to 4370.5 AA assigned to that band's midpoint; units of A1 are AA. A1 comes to 1.3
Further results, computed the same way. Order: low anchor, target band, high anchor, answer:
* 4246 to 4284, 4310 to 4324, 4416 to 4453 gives 0.37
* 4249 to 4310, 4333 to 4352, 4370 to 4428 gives -1.26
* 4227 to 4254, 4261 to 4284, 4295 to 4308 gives -3.37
